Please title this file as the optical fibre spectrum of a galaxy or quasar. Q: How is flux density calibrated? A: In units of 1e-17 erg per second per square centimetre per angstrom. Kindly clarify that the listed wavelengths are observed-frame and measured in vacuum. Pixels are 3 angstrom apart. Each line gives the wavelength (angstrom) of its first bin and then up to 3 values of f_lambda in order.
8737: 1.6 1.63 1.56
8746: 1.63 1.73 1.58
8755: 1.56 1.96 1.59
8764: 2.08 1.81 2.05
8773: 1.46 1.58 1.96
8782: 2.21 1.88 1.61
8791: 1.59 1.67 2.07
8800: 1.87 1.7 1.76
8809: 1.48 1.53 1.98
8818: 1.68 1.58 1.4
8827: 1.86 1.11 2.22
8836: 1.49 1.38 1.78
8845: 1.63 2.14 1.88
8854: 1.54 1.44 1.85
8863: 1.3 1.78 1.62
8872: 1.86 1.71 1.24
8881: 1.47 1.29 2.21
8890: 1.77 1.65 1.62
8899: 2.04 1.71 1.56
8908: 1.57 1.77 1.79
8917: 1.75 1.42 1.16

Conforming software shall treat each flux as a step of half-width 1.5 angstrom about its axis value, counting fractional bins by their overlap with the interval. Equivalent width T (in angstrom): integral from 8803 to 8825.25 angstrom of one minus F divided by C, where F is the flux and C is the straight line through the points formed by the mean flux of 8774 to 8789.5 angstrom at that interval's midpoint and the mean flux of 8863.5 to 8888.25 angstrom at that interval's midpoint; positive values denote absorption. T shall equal 1.6 angstrom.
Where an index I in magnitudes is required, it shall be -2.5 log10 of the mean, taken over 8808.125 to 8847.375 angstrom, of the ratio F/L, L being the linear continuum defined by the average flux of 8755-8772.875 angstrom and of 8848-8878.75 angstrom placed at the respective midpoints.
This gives 0.05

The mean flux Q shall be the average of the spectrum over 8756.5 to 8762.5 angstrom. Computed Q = 1.78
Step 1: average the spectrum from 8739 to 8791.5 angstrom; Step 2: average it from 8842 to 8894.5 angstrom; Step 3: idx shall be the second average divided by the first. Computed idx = 1.0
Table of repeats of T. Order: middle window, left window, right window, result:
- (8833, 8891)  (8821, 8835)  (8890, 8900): 1.0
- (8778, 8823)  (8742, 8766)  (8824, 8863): -2.0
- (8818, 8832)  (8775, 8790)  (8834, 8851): 1.8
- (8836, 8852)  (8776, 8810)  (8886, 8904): 0.6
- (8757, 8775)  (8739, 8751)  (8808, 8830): -2.1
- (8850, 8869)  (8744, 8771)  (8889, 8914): 1.2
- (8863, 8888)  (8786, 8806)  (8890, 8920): 1.5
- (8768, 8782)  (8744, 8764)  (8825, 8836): -1.0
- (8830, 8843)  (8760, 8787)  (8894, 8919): 1.0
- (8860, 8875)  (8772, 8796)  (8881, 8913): 0.5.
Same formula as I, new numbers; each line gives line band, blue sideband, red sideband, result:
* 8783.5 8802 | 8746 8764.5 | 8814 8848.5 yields -0.05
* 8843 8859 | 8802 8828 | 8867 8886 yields -0.09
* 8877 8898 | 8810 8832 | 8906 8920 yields 0.02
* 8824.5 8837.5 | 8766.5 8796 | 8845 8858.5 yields 0.07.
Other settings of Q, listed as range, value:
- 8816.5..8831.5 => 1.53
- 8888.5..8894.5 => 1.71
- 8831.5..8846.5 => 1.7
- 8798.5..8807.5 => 1.78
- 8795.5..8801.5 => 1.97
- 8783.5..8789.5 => 1.74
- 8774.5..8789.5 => 1.85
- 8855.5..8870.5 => 1.6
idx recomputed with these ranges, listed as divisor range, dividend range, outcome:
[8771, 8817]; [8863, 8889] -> 0.93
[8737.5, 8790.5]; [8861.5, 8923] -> 0.94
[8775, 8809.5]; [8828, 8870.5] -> 0.92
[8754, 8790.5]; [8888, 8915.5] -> 0.96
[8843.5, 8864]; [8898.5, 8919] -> 1.02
